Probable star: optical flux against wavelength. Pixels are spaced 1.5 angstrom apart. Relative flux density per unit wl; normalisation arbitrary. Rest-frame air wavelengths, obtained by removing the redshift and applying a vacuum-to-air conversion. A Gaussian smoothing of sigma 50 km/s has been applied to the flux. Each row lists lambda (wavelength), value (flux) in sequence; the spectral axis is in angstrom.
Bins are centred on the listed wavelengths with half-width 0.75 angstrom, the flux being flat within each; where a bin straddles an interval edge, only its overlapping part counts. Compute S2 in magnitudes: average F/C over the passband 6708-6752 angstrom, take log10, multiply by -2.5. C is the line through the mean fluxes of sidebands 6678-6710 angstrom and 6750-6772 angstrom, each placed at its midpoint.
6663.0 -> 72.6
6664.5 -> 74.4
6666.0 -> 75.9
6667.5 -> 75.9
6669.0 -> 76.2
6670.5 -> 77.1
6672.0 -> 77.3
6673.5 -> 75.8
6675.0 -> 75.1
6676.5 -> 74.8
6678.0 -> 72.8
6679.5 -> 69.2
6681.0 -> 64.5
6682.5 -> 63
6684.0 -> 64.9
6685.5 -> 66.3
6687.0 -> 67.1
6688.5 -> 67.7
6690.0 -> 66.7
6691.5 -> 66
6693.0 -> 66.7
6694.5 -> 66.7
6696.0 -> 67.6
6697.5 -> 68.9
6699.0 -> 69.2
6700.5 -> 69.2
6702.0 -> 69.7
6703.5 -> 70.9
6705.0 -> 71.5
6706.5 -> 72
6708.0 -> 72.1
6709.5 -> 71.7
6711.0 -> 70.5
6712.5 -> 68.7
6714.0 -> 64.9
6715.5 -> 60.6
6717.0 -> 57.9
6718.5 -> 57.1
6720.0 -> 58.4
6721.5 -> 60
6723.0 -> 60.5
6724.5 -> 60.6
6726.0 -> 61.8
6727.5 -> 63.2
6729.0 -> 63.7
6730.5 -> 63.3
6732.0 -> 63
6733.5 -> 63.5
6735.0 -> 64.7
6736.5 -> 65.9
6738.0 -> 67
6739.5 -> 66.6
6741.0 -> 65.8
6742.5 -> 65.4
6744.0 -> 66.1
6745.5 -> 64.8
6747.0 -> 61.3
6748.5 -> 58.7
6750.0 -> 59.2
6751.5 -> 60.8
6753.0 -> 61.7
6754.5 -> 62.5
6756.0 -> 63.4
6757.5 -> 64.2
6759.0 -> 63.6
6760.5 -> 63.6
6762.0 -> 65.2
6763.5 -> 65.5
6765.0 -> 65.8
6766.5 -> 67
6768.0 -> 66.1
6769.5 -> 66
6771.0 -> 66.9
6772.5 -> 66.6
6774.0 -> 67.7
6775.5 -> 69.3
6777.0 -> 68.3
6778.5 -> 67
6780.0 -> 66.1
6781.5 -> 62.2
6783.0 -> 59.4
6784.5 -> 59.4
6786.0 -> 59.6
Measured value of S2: 0.04 mag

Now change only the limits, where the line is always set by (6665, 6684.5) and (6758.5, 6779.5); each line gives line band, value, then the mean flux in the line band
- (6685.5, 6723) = 0.06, 66.6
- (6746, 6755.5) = 0.11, 60.9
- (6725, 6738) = 0.08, 63.8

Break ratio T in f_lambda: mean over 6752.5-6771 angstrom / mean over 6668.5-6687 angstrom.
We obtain 0.9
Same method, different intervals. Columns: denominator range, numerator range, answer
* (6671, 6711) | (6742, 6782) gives 0.93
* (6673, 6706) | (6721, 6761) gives 0.92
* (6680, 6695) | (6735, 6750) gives 0.98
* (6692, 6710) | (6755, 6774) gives 0.94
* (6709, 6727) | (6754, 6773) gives 1.04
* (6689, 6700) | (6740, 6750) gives 0.94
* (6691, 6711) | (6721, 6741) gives 0.91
